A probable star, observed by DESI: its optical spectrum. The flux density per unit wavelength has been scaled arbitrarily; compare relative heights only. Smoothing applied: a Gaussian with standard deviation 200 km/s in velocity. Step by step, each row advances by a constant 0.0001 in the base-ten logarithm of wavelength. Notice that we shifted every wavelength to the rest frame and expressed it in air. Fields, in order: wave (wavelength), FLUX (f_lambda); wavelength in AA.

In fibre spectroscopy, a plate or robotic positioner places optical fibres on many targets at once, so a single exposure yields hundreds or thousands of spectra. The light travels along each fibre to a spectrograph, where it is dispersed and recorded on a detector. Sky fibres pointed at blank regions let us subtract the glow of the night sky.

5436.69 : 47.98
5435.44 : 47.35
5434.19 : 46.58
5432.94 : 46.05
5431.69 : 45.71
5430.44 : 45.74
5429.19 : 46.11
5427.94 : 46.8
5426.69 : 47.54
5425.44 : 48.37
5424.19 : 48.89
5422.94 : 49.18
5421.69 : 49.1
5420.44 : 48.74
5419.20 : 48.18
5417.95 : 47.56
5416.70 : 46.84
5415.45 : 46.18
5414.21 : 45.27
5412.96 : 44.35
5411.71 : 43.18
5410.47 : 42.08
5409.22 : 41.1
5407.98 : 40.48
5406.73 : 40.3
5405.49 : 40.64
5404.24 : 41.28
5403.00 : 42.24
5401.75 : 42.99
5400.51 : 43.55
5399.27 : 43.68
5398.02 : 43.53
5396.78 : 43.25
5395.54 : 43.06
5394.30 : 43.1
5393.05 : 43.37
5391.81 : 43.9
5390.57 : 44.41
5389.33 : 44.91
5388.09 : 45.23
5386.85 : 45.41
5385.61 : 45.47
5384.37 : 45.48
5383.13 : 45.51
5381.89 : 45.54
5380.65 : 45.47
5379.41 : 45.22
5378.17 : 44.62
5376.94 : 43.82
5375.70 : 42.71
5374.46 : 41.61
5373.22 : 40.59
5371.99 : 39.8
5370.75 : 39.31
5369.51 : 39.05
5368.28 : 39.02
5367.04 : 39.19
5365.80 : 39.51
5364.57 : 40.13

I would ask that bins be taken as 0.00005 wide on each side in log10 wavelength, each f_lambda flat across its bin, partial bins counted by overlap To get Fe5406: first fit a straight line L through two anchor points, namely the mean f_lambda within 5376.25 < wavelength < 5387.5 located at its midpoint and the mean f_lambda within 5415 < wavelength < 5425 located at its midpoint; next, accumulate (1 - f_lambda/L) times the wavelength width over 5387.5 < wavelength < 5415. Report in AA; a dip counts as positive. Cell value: 2.1 AA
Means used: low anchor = 45.2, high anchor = 48.1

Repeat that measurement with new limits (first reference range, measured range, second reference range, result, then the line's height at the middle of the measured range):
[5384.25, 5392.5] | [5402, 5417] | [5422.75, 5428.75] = 1.27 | 46.7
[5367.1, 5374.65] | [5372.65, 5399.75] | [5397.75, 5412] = -2.21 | 40.8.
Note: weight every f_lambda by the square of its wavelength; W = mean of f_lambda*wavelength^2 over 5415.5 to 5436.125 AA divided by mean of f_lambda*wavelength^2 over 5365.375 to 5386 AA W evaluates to 1.1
